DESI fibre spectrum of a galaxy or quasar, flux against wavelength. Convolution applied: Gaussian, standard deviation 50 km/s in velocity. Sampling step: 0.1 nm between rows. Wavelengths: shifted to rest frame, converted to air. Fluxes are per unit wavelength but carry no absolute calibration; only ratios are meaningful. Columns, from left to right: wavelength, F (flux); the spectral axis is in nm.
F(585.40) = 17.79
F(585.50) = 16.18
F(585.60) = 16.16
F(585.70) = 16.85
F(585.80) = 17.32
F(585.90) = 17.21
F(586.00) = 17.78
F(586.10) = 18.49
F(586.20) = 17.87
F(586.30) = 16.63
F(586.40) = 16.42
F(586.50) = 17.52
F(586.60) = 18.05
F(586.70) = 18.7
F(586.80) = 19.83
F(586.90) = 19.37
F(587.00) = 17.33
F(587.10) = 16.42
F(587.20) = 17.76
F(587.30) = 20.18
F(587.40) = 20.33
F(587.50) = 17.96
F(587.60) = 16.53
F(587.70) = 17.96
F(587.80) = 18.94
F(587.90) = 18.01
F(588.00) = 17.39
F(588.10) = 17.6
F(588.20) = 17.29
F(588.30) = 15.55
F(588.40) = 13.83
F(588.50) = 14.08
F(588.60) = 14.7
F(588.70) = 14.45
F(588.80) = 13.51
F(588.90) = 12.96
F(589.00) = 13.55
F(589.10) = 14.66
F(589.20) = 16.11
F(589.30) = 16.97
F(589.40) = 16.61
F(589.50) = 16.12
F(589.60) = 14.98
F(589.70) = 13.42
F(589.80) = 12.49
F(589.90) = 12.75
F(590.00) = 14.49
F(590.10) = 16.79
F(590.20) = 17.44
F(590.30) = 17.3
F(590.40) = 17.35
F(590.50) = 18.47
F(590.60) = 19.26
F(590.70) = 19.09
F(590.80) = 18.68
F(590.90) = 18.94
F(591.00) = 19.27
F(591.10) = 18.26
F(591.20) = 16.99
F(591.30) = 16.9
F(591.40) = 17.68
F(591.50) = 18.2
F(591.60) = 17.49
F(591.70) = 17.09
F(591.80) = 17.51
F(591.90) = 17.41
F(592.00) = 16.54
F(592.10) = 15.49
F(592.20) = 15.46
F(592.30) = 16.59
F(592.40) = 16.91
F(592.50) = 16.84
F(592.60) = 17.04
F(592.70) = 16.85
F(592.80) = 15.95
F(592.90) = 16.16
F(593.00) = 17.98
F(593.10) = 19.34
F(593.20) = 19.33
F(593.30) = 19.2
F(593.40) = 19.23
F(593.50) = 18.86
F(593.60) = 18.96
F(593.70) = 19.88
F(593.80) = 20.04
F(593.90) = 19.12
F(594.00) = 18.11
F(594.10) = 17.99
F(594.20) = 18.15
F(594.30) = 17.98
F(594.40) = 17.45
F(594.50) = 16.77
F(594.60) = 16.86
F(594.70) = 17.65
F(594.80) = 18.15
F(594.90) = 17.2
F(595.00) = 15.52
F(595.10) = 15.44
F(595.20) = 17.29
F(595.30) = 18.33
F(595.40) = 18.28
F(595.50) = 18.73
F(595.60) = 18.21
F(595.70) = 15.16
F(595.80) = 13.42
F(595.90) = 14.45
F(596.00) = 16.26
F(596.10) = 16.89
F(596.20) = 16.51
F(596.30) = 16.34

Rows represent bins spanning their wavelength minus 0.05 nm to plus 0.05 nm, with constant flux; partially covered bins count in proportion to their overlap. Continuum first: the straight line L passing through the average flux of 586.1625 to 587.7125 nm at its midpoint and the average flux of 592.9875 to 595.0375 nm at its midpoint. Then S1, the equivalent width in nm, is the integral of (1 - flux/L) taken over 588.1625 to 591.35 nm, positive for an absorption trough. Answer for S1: 0.37 nm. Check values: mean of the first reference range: 18.1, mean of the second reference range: 18.3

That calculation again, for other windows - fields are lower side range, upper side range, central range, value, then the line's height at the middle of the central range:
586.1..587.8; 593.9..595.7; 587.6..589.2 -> 0.21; 18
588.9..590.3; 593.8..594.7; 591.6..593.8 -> -0.08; 17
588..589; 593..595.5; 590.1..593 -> -0.14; 16.6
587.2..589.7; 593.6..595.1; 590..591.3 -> -0.09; 16.8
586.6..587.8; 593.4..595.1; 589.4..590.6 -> 0.16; 18.2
